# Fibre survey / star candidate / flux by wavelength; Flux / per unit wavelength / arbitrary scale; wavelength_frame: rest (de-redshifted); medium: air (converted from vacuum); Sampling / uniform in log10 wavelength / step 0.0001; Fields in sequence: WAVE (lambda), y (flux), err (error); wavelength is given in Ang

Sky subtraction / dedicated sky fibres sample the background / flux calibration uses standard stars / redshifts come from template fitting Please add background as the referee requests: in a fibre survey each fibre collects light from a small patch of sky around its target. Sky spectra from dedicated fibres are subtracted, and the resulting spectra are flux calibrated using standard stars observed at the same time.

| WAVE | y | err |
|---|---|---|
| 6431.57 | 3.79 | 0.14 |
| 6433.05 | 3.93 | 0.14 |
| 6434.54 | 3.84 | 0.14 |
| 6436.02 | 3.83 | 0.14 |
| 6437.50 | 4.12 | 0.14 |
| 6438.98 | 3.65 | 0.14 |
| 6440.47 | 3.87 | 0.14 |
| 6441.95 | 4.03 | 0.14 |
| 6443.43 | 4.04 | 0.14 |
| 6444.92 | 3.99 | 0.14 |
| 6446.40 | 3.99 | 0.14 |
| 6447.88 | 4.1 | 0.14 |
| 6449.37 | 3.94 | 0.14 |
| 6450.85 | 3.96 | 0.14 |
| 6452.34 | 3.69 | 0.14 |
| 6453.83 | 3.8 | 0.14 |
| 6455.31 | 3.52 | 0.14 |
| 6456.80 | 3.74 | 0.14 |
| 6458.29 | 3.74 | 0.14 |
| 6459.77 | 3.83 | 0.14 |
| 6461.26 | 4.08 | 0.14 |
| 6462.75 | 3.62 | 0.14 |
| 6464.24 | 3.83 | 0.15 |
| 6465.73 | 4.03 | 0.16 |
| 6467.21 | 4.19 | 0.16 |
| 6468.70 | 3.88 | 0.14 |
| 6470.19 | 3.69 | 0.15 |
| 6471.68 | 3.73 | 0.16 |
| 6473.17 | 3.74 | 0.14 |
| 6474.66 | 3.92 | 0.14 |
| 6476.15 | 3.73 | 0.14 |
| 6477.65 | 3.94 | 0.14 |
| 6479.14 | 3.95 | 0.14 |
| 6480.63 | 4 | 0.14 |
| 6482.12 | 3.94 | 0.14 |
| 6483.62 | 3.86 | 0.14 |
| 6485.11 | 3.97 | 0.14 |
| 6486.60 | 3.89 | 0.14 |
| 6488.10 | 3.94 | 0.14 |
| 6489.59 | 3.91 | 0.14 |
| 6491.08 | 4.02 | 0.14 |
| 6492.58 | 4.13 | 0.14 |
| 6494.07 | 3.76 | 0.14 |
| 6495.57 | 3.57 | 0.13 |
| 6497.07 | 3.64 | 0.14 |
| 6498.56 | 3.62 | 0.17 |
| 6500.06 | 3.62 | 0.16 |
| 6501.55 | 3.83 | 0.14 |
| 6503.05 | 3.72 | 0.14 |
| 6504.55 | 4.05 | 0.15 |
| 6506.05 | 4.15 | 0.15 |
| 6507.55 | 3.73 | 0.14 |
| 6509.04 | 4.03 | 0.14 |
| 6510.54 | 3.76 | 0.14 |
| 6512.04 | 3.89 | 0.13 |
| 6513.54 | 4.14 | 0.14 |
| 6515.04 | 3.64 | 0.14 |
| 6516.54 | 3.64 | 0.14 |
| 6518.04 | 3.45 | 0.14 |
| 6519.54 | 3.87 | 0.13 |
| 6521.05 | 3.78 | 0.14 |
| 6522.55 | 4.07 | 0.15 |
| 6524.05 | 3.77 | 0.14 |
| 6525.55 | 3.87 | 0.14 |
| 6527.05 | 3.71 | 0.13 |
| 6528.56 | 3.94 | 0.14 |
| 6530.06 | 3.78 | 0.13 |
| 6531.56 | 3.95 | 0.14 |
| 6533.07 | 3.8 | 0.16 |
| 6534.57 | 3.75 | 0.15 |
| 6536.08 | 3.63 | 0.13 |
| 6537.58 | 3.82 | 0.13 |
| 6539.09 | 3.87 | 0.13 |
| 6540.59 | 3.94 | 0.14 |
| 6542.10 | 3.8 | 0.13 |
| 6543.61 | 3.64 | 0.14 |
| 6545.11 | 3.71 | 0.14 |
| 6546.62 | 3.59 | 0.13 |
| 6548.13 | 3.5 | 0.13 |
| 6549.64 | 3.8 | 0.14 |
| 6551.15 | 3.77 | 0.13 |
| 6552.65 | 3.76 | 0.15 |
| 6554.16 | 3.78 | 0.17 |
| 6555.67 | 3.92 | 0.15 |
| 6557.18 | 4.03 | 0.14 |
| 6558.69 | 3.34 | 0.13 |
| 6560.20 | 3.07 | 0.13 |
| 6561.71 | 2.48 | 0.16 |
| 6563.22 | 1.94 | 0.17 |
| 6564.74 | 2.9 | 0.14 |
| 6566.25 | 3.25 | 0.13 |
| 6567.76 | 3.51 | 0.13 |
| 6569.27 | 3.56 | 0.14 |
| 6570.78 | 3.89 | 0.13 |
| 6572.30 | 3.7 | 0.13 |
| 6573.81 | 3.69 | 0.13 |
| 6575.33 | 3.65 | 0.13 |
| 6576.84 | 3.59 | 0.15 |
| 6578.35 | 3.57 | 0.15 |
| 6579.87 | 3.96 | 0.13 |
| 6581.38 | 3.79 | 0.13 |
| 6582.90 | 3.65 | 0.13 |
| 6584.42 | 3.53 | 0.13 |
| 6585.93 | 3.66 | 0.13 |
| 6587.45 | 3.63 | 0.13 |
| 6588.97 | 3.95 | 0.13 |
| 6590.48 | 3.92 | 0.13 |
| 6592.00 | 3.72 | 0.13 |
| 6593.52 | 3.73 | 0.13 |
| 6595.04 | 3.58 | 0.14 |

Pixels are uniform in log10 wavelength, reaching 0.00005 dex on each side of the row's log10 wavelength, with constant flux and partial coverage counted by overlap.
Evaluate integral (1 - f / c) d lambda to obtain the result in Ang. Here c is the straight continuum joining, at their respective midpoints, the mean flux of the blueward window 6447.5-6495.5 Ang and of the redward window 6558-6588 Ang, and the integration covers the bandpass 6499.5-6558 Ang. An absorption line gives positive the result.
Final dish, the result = -3.1 Ang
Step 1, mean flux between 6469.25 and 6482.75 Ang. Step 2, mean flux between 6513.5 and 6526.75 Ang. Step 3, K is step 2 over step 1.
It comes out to 0.98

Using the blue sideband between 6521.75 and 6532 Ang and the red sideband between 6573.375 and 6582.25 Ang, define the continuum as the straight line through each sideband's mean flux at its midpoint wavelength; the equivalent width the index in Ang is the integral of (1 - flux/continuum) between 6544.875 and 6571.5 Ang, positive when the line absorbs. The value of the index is 2.4 Ang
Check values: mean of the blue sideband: 3.87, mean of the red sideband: 3.71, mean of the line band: 3.43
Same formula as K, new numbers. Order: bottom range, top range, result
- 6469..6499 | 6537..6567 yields 0.91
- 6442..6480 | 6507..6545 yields 0.98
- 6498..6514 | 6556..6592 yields 0.91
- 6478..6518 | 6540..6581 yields 0.92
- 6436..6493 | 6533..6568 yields 0.90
